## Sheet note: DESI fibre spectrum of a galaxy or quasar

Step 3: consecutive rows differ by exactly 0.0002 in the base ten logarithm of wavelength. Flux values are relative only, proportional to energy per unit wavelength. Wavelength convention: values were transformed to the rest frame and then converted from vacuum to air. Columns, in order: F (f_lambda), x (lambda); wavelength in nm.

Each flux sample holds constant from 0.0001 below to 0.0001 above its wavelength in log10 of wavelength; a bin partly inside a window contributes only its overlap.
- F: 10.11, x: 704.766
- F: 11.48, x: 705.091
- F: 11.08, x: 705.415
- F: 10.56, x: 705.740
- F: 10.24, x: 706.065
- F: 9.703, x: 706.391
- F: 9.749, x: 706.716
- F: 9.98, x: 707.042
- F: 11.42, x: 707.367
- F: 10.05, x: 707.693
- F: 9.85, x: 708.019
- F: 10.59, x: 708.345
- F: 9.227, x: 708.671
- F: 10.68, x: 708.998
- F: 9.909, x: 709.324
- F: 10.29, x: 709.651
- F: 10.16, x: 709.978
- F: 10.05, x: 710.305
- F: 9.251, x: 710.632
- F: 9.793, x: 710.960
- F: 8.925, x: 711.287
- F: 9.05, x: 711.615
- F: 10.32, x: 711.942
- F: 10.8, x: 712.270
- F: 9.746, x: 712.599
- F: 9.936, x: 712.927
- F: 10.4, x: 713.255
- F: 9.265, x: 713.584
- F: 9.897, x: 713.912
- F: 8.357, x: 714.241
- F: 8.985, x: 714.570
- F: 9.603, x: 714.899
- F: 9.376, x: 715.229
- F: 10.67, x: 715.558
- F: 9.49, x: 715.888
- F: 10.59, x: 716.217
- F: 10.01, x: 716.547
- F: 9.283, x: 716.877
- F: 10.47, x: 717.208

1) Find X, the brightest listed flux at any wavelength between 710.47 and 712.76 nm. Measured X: 10.8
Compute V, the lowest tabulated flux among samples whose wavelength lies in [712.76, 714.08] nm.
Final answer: 9.265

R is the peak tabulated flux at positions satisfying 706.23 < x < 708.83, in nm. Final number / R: 11.42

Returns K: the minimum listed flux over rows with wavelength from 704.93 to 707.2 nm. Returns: 9.703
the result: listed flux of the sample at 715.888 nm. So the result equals 9.49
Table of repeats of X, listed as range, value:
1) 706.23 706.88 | 9.749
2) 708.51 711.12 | 10.68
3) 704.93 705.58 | 11.48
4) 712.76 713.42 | 10.4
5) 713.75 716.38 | 10.67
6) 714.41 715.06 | 9.603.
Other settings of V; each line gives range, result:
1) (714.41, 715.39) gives 8.985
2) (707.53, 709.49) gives 9.227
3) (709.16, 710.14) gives 9.909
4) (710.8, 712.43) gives 8.925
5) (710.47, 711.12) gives 9.251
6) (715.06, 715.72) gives 9.376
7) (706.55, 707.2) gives 9.749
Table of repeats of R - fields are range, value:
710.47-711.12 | 9.793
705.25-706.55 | 11.08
